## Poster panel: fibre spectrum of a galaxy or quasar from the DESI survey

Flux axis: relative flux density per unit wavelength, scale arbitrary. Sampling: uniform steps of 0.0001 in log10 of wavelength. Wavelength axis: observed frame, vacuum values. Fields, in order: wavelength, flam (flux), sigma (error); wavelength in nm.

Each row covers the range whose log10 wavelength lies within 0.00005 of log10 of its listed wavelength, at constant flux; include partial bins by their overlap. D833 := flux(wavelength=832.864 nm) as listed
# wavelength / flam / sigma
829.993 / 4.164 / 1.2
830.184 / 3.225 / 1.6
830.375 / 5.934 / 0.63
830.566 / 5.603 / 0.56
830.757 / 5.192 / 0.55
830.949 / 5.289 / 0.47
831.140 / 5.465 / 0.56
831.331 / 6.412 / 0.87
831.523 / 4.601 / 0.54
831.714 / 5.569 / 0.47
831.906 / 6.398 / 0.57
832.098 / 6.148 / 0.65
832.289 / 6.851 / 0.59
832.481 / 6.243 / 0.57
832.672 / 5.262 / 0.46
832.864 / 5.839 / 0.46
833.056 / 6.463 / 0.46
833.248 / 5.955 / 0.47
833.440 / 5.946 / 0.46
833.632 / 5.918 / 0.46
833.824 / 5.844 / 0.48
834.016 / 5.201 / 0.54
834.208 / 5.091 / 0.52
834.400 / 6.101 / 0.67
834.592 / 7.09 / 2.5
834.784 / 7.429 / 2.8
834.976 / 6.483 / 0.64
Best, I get 5.839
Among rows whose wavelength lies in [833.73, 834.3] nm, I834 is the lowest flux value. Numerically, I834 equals 5.091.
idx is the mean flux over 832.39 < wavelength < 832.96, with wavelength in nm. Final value 5.78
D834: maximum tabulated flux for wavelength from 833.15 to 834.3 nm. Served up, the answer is 5.955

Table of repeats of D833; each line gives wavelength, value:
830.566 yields 5.603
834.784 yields 7.429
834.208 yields 5.091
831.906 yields 6.398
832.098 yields 6.148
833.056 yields 6.463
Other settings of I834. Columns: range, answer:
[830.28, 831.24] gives 5.192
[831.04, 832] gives 4.601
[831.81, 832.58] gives 6.148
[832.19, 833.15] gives 5.262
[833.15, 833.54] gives 5.946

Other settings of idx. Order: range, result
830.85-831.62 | 5.44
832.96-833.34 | 6.21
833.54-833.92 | 5.88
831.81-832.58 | 6.41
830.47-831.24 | 5.4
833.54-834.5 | 5.64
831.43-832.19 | 5.68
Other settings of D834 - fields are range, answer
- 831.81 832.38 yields 6.851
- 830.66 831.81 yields 6.412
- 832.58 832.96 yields 5.839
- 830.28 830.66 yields 5.934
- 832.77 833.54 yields 6.463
